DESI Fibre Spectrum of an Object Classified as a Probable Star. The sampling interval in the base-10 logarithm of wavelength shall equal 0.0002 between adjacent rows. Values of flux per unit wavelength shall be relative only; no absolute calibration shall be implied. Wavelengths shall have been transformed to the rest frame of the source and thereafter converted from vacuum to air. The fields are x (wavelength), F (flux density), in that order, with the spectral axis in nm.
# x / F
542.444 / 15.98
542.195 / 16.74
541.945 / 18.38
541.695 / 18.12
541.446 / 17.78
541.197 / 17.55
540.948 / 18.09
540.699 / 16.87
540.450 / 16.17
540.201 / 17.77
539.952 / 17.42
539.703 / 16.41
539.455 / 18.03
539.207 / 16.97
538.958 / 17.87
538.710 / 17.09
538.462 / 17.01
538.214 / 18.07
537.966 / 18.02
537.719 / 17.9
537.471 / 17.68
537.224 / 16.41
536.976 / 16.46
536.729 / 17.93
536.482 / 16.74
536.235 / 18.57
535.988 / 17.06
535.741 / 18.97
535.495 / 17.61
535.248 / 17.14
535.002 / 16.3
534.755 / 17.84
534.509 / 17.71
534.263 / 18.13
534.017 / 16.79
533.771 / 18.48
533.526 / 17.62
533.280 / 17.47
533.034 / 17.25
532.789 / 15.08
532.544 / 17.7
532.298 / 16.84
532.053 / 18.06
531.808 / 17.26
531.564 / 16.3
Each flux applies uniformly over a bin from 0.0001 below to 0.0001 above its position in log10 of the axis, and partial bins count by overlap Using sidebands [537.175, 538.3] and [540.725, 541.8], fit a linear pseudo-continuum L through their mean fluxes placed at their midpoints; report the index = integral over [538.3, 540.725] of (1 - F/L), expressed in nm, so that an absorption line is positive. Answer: 0.08 nm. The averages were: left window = 17.7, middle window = 17.2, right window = 17.8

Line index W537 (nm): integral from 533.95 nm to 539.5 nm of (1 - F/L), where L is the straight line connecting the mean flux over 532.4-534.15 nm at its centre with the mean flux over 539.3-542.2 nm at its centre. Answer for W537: -0.05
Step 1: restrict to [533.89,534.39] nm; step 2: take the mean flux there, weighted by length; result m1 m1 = 17.5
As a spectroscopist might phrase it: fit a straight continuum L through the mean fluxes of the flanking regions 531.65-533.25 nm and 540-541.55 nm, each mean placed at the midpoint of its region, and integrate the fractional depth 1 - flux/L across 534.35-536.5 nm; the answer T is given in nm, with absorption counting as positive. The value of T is -0.05 nm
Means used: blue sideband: 17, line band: 17.6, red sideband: 17.4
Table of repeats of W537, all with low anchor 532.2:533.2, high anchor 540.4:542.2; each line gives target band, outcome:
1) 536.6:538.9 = -0.025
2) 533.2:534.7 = -0.076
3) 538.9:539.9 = 0.005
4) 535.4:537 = -0.058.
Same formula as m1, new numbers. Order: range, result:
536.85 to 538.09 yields 17.3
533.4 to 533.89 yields 18.1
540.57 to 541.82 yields 17.7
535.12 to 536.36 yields 17.9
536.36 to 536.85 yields 17.3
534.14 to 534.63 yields 17.9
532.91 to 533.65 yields 17.5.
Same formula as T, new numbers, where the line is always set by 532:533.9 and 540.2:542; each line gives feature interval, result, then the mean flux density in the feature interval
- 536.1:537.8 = 0.00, 17.4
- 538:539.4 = 0.00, 17.5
